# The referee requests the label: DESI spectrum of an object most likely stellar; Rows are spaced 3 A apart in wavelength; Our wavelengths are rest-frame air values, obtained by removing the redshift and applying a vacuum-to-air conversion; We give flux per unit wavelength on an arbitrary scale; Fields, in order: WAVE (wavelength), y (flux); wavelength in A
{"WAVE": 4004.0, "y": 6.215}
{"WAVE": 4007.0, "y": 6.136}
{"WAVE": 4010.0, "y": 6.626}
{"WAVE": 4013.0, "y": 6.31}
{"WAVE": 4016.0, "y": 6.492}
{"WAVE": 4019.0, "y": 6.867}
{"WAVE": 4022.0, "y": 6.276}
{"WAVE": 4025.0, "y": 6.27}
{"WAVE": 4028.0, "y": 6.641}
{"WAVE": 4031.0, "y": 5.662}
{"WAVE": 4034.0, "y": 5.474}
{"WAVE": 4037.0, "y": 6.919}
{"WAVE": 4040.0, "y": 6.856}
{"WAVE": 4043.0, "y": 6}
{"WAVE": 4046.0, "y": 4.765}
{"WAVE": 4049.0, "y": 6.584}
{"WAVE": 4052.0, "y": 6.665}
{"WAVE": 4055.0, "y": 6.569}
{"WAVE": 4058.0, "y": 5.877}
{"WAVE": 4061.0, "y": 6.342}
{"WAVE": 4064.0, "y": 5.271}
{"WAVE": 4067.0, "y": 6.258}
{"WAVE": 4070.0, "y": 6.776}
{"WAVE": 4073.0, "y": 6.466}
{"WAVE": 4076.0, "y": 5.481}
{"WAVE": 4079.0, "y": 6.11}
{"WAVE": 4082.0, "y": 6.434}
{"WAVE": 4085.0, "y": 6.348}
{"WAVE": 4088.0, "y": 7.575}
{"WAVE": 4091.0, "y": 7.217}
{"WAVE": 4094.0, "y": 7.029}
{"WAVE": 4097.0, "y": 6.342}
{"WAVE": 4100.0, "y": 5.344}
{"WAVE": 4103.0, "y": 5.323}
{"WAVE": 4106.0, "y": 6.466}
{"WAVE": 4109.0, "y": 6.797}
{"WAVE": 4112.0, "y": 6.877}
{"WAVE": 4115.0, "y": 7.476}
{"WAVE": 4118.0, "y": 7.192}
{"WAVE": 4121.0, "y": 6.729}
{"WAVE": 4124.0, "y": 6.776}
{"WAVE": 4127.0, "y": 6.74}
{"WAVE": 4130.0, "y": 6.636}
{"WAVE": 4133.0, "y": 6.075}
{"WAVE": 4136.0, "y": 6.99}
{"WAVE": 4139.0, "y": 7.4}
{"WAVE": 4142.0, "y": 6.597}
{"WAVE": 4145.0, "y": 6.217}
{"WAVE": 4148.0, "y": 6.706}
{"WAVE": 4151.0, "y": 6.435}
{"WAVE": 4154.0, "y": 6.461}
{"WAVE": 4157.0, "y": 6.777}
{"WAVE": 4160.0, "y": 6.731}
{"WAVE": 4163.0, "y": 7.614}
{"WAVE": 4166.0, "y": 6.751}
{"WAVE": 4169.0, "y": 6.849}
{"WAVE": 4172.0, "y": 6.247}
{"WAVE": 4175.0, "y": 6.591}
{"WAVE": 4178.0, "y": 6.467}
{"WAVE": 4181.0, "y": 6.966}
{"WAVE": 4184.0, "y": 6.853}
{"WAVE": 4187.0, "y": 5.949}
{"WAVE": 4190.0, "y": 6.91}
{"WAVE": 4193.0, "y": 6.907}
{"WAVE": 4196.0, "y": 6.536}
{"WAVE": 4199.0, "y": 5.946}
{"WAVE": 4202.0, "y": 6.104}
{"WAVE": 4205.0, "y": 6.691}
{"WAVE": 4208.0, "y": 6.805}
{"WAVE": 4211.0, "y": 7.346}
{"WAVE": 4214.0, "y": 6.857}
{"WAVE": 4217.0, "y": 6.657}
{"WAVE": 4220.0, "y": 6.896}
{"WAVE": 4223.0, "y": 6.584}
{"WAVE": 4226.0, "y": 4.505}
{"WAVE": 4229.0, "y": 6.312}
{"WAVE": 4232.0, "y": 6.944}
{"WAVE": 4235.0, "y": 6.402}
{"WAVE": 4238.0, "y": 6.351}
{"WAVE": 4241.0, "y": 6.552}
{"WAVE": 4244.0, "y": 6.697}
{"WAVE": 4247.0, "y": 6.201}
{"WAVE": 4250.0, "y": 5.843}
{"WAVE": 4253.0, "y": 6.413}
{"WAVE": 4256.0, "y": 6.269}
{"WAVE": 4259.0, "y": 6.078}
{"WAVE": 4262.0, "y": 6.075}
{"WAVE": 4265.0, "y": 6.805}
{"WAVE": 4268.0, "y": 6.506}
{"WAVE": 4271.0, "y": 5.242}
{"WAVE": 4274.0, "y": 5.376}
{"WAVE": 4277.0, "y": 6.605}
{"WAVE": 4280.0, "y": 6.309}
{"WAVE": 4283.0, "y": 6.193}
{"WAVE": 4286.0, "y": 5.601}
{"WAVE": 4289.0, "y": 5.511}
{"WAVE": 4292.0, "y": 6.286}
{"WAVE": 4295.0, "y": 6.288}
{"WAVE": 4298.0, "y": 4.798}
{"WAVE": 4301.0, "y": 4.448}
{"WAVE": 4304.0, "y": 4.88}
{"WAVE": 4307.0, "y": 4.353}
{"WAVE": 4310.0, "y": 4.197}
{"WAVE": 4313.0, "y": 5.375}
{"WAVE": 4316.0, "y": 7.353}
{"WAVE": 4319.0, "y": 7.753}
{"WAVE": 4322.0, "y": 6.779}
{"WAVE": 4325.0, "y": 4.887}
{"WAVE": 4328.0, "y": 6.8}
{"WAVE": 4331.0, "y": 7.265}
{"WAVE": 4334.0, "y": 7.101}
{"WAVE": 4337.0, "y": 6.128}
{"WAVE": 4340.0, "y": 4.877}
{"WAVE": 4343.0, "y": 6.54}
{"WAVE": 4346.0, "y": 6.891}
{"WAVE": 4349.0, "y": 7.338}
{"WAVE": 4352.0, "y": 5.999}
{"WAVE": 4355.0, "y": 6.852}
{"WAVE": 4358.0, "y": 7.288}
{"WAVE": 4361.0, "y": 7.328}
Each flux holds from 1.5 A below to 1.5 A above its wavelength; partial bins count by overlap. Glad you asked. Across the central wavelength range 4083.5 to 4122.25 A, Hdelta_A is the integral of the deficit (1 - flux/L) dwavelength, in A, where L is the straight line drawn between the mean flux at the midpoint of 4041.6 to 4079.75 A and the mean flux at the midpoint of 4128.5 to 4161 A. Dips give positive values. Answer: -1.9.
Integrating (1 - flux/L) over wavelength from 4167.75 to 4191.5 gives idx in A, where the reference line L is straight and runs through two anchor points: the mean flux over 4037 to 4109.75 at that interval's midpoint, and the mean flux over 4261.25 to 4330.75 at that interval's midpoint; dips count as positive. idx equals -2.0 A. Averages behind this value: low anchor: 6.3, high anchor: 5.87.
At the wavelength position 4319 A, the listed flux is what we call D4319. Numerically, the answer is 7.753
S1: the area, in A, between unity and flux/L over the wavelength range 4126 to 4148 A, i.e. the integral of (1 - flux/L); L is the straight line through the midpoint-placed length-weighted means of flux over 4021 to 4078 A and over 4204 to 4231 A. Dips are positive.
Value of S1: -1.1 A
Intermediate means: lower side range 6.16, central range 6.67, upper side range 6.52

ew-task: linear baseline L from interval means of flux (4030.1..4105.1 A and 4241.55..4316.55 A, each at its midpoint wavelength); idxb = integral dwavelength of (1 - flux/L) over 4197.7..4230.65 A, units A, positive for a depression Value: -2.7 A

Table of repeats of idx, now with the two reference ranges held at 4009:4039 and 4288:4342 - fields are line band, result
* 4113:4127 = -1.8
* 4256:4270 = -0.9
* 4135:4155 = -1.8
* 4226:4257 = -1.7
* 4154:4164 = -1.3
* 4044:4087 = 0.9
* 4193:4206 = -0.7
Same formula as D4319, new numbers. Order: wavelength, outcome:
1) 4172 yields 6.247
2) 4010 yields 6.626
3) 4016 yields 6.492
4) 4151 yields 6.435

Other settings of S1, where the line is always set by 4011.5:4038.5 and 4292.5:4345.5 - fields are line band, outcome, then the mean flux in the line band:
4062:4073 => 0.2 A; 6.16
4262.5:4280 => -0.5 A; 6.12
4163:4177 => -1.4 A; 6.71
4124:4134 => -0.6 A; 6.55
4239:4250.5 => -0.7 A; 6.37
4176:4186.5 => -1.0 A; 6.68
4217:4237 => -0.9 A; 6.3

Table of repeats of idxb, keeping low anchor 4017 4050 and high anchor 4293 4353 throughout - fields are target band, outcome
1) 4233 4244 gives -0.78 A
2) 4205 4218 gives -1.75 A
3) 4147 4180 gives -3.13 A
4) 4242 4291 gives -0.56 A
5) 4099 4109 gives 0.43 A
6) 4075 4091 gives -0.83 A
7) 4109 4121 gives -1.81 A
